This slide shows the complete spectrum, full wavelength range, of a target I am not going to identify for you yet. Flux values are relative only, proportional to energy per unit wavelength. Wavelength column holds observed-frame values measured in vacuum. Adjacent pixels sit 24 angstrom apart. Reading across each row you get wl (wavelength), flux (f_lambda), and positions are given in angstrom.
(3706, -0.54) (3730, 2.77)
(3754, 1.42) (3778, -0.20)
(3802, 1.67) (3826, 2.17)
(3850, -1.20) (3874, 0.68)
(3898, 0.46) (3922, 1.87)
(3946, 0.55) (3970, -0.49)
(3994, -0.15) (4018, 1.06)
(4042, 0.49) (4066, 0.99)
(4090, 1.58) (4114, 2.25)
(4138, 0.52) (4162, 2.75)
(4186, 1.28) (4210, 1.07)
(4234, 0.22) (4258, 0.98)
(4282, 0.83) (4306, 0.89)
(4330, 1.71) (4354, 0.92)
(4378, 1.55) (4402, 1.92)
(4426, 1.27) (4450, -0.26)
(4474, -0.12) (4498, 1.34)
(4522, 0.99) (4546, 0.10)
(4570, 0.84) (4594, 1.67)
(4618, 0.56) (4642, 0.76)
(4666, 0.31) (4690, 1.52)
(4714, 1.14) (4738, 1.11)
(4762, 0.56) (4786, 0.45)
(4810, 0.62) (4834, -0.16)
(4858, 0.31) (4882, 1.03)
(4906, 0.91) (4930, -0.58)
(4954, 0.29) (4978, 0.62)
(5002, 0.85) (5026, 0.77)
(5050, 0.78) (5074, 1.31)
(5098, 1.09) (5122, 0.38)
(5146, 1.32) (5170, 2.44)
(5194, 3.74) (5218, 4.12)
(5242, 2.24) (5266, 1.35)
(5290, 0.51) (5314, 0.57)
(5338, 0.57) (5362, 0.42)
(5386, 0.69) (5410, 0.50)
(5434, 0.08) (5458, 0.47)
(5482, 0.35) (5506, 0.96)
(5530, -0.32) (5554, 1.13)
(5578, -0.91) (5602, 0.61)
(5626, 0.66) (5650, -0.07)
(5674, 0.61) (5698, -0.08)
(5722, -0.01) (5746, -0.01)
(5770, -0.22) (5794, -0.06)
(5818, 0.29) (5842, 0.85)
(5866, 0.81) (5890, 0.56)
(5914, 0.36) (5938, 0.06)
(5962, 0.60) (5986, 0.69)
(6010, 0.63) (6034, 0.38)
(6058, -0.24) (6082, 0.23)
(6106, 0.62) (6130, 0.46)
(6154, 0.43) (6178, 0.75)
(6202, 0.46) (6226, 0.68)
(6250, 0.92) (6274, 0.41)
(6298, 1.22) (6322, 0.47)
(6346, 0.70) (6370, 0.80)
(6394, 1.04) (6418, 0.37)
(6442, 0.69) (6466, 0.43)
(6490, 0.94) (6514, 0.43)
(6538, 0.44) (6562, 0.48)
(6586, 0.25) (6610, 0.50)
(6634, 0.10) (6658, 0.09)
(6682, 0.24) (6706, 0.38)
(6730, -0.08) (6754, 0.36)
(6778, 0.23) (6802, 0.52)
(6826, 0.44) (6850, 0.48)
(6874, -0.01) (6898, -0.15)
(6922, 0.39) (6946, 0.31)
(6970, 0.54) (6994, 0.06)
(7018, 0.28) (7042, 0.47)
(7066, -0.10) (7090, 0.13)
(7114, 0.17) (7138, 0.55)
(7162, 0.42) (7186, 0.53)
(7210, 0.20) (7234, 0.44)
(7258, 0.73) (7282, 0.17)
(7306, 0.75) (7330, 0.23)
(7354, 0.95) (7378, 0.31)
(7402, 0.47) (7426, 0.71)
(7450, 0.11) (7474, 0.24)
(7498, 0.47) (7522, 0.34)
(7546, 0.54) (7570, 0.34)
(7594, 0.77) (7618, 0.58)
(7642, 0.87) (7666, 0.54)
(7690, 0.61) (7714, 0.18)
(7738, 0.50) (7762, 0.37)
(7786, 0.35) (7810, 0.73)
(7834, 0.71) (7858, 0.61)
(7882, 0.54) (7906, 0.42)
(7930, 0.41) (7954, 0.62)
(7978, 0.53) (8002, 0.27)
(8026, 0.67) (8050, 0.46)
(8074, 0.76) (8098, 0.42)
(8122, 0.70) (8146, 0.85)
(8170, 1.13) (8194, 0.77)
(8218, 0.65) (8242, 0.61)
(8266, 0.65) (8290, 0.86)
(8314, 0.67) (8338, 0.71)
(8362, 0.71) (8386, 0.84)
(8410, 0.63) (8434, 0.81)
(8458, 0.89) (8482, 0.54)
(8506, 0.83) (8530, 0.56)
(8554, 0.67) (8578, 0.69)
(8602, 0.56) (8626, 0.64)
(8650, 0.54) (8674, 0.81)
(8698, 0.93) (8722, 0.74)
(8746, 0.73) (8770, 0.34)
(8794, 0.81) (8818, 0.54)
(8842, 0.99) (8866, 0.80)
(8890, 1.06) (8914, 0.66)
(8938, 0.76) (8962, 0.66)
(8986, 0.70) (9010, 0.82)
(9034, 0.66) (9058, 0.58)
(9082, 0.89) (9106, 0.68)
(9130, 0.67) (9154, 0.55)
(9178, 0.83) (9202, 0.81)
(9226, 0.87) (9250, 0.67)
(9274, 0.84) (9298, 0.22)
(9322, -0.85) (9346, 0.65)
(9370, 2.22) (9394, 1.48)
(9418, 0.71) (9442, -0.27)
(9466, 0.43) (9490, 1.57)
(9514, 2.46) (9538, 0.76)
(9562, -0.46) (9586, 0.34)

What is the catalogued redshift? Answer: 0.321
